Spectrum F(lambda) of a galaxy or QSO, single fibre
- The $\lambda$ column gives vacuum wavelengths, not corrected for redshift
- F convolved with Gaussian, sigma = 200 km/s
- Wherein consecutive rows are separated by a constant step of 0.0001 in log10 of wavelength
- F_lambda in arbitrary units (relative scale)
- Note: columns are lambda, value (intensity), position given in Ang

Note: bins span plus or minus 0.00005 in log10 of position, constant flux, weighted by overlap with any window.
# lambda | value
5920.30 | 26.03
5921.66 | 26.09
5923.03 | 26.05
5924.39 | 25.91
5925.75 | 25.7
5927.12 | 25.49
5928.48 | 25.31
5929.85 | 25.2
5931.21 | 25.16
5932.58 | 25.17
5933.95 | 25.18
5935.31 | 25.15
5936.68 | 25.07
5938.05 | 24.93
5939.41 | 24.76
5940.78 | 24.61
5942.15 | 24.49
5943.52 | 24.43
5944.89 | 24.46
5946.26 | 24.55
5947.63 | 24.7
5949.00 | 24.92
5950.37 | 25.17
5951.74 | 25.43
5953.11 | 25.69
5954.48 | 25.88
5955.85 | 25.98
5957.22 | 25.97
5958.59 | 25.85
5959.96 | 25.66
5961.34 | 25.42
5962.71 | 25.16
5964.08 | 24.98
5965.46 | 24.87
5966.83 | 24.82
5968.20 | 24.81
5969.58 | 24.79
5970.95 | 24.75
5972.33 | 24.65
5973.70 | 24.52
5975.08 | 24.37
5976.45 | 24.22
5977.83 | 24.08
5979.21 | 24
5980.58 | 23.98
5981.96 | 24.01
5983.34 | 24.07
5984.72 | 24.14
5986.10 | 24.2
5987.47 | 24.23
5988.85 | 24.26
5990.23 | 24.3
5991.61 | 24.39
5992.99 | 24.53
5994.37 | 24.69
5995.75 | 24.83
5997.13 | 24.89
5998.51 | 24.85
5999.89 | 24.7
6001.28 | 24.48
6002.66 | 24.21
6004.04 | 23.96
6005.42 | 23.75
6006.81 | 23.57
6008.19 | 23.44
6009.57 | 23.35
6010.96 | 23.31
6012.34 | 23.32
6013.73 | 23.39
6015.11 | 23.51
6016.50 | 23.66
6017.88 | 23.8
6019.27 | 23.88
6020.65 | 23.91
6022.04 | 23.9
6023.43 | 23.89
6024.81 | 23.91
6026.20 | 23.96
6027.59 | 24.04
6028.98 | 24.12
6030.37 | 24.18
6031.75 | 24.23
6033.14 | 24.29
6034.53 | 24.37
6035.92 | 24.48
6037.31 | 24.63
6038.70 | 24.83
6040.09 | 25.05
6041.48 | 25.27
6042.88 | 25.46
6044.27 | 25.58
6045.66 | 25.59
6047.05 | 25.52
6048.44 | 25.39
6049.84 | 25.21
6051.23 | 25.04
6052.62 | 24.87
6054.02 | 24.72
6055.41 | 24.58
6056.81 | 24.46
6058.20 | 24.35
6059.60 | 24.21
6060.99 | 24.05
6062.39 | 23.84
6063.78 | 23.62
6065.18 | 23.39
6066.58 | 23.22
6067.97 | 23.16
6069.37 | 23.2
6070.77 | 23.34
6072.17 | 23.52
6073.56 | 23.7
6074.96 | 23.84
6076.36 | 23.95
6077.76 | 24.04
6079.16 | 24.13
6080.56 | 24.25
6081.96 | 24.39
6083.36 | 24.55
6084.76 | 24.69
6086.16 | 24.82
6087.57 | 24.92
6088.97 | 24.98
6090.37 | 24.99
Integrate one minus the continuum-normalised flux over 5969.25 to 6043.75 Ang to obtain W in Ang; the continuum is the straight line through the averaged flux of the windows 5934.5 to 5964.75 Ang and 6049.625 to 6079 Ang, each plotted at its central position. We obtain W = 1.10 Ang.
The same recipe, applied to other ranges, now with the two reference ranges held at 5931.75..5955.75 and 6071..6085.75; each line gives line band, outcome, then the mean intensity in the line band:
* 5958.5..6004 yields 0.32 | 24.6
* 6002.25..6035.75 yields 0.90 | 23.8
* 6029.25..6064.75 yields -0.56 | 24.7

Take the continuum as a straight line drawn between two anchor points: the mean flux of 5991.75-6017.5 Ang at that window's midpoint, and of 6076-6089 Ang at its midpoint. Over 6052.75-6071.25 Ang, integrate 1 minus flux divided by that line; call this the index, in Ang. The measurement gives 0.34 Ang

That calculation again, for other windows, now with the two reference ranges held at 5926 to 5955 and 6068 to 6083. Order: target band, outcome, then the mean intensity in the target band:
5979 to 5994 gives 0.3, 24.2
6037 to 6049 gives -0.6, 25.3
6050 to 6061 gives -0.3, 24.6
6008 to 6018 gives 0.4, 23.5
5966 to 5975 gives 0.0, 24.7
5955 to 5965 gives -0.3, 25.6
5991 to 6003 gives -0.1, 24.6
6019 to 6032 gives 0.1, 24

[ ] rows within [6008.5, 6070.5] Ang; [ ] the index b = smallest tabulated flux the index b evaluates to 23.16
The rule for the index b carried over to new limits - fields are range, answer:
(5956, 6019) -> 23.31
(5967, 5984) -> 23.98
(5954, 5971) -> 24.75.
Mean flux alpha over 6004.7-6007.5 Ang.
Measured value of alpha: 23.6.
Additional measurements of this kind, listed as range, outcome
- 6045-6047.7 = 25.6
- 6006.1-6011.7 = 23.4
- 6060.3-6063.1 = 24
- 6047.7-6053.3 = 25.1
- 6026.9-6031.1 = 24.1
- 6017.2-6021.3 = 23.9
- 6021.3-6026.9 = 23.9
